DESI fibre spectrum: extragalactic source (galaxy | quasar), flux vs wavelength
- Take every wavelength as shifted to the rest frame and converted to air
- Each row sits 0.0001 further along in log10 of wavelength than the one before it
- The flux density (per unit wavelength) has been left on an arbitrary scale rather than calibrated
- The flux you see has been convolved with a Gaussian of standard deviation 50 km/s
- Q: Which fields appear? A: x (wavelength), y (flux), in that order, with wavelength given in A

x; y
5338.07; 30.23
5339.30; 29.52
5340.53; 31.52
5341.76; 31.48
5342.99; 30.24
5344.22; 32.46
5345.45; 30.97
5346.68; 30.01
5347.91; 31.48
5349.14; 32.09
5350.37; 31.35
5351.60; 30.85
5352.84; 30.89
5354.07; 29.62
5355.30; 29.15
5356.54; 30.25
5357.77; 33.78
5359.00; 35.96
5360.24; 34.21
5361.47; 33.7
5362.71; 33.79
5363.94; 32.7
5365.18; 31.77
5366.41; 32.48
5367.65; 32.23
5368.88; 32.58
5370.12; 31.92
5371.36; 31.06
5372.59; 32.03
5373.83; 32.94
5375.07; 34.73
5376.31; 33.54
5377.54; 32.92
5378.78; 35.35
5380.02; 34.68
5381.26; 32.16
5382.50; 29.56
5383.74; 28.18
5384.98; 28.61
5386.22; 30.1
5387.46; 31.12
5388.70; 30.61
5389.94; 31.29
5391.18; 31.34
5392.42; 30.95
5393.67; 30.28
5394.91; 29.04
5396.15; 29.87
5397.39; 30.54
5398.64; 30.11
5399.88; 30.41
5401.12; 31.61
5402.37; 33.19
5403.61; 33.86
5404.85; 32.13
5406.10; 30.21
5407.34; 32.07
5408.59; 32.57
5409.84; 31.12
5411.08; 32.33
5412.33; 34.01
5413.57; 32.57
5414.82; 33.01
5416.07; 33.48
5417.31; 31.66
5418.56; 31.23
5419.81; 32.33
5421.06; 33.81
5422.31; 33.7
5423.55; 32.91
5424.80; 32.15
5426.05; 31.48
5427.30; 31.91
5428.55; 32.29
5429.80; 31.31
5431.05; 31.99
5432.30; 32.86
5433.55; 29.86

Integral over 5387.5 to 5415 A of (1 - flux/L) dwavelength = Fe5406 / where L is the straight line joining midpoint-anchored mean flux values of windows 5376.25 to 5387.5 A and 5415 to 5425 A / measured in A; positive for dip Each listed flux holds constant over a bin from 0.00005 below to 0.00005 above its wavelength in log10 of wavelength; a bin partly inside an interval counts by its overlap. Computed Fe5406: 0.58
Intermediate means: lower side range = 31.6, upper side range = 32.7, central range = 31.5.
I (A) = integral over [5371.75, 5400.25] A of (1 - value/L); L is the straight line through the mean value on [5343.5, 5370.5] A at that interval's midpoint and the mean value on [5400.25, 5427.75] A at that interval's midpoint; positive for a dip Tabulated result 0.8 A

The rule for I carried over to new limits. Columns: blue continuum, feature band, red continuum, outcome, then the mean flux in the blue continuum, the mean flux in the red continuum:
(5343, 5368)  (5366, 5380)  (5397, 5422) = -0.4 A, 31.9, 32.1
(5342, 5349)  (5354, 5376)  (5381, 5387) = -1.6 A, 31.2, 29.6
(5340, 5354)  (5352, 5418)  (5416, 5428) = -0.2 A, 31.2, 32.4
